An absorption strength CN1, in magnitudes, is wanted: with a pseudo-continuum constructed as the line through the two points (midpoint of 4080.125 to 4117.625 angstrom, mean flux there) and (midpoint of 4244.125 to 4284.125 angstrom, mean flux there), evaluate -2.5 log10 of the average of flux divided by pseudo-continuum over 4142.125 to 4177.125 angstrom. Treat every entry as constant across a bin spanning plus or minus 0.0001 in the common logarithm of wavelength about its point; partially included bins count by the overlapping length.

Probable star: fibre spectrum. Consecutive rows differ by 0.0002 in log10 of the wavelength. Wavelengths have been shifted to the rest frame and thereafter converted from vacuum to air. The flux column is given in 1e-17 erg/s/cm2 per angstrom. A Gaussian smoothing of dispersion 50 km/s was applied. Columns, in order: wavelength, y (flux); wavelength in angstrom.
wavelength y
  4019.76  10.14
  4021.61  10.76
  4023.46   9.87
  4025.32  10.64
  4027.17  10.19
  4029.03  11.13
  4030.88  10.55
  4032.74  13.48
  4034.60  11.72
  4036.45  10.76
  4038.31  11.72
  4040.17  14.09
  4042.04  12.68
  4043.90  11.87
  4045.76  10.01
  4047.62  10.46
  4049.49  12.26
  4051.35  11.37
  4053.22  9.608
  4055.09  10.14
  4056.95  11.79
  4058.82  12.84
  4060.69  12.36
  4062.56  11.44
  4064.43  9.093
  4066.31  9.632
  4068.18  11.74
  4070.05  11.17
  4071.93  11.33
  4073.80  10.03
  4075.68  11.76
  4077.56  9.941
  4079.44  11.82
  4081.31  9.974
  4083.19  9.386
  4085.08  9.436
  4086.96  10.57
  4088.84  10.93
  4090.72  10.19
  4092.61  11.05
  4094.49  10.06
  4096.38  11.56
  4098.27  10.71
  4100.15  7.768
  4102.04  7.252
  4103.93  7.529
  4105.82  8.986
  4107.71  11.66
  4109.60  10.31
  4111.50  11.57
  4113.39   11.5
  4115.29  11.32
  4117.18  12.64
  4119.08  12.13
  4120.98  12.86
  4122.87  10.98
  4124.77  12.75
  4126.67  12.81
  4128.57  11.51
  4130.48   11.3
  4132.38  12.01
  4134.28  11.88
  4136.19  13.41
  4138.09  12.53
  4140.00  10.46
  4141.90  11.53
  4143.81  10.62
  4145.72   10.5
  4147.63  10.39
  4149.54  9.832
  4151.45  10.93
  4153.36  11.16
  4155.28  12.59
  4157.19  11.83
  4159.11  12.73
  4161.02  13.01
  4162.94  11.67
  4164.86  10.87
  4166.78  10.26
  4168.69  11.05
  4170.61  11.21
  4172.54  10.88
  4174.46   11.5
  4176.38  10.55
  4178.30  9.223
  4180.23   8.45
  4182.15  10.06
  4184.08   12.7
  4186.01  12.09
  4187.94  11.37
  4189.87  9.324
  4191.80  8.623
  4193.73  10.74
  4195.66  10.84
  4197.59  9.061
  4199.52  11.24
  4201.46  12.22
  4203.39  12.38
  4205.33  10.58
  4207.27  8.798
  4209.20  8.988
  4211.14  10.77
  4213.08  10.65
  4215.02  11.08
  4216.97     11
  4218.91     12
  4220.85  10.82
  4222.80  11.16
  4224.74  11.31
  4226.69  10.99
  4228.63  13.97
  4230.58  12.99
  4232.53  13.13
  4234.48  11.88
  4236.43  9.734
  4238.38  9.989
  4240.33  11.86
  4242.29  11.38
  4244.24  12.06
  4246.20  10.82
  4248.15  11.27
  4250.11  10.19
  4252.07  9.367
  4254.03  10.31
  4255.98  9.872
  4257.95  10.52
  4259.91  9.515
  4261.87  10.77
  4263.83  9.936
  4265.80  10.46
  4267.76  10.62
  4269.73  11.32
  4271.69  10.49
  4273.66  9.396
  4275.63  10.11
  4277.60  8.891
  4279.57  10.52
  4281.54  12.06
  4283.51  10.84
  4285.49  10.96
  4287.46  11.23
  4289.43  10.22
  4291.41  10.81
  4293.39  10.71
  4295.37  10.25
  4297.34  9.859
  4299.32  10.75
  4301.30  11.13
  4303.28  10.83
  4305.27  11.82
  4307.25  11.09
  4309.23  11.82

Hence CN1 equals -0.09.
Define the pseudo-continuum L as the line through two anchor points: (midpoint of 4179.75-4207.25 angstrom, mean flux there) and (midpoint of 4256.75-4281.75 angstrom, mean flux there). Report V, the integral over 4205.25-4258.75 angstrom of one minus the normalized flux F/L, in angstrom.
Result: -2.6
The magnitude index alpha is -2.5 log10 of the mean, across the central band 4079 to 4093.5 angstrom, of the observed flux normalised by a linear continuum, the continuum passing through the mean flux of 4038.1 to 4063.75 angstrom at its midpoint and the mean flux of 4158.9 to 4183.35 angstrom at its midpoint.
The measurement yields 0.100 mag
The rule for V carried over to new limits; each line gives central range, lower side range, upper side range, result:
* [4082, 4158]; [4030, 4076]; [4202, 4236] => 2.5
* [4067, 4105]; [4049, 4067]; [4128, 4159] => 3.3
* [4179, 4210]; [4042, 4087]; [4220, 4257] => 1.9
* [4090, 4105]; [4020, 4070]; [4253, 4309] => 2.1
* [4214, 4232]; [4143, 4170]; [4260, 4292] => -1.5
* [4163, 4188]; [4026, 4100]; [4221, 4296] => 0.3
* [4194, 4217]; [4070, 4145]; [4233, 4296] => 0.2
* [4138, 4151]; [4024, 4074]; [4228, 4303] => 0.4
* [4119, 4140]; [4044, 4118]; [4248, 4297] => -3.1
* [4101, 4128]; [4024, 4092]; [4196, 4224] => -0.2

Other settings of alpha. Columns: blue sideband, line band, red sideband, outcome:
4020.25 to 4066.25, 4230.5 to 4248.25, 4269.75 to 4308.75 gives -0.07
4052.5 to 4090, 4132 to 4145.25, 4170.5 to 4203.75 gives -0.10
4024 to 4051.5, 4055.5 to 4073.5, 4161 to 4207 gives 0.02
